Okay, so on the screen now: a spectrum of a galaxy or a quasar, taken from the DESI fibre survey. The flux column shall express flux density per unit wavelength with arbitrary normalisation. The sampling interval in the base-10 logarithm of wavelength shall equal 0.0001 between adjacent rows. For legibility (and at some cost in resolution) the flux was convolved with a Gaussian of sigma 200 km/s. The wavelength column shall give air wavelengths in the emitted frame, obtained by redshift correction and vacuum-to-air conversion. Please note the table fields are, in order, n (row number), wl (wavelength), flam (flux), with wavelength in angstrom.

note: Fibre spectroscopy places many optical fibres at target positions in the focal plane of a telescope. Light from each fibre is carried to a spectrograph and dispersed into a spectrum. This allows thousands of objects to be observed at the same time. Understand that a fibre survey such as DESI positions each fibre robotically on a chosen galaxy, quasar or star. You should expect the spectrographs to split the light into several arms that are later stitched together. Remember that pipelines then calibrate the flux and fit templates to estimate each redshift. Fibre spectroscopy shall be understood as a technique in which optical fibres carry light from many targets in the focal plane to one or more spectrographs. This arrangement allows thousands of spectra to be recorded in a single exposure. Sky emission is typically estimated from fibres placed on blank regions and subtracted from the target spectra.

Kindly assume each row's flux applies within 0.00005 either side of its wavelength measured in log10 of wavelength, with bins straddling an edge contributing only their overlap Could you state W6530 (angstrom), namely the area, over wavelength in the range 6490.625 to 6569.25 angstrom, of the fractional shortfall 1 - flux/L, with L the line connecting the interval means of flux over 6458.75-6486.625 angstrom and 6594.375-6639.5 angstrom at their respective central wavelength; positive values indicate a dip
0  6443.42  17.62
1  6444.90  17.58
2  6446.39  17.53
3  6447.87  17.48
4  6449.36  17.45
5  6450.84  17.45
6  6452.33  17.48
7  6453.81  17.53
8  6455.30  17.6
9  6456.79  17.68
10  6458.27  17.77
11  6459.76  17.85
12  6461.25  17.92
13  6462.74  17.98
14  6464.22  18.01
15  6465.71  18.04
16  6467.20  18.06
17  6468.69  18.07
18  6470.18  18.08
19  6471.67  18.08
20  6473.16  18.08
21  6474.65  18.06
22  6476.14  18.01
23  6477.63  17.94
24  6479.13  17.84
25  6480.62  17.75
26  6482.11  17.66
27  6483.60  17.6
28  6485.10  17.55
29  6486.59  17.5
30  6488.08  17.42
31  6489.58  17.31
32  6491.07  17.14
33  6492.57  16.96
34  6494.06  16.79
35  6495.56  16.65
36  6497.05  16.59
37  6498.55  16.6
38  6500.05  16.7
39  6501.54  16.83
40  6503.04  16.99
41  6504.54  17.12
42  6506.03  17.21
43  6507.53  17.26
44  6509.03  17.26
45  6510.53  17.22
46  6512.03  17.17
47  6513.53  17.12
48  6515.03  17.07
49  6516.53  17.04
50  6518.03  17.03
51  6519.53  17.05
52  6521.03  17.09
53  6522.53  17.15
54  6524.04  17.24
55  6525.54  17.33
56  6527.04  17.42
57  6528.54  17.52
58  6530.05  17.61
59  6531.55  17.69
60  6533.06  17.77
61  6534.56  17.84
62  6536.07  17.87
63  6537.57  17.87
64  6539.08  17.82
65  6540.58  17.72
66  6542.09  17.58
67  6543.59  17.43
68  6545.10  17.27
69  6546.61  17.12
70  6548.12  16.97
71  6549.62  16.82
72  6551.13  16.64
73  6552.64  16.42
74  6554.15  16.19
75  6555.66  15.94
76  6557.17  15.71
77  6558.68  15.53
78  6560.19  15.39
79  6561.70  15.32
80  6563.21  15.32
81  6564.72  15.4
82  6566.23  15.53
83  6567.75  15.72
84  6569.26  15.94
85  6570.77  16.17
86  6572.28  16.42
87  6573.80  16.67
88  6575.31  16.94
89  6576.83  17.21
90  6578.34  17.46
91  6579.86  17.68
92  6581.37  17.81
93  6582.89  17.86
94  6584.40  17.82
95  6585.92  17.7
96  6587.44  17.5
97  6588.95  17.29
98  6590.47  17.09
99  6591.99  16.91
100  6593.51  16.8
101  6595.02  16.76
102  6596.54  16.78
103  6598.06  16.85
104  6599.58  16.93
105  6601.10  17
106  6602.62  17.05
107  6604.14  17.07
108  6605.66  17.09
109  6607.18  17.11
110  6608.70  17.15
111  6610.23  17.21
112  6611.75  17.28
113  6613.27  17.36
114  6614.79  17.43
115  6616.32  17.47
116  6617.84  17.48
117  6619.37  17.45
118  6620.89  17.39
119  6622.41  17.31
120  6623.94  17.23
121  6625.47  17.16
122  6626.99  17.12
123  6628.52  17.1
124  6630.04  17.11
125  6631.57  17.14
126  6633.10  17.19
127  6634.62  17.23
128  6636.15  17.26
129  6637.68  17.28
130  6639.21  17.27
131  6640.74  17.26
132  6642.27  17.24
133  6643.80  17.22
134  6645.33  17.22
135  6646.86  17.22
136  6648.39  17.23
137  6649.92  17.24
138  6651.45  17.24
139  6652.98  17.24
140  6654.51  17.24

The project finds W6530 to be 3.3 angstrom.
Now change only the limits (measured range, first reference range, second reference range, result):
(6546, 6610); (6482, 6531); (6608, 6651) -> 1.9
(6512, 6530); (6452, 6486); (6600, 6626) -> 0.4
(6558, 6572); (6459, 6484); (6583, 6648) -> 1.5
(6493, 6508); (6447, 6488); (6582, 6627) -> 0.7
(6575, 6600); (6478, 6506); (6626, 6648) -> -0.1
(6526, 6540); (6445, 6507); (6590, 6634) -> -0.3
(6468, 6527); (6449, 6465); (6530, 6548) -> 1.1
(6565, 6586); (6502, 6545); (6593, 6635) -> 0.5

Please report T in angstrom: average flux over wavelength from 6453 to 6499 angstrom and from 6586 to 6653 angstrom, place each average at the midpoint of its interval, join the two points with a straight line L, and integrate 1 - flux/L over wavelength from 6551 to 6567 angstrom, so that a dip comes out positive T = 1.5 angstrom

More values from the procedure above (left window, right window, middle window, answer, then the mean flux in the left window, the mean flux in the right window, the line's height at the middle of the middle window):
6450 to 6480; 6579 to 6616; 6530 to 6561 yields 0.88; 17.9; 17.2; 17.5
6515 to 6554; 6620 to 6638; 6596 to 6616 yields 0.15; 17.3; 17.2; 17.2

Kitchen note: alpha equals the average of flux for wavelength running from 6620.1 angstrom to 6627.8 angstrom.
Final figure 17.2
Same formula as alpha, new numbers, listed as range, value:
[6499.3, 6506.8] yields 17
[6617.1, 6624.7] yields 17.4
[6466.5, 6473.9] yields 18.1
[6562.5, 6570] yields 15.6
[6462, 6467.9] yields 18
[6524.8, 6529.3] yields 17.4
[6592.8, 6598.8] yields 16.8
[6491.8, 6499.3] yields 16.7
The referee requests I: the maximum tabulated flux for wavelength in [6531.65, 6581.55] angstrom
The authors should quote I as 17.87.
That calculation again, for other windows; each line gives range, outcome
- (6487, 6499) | 17.42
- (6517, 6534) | 17.77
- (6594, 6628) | 17.48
